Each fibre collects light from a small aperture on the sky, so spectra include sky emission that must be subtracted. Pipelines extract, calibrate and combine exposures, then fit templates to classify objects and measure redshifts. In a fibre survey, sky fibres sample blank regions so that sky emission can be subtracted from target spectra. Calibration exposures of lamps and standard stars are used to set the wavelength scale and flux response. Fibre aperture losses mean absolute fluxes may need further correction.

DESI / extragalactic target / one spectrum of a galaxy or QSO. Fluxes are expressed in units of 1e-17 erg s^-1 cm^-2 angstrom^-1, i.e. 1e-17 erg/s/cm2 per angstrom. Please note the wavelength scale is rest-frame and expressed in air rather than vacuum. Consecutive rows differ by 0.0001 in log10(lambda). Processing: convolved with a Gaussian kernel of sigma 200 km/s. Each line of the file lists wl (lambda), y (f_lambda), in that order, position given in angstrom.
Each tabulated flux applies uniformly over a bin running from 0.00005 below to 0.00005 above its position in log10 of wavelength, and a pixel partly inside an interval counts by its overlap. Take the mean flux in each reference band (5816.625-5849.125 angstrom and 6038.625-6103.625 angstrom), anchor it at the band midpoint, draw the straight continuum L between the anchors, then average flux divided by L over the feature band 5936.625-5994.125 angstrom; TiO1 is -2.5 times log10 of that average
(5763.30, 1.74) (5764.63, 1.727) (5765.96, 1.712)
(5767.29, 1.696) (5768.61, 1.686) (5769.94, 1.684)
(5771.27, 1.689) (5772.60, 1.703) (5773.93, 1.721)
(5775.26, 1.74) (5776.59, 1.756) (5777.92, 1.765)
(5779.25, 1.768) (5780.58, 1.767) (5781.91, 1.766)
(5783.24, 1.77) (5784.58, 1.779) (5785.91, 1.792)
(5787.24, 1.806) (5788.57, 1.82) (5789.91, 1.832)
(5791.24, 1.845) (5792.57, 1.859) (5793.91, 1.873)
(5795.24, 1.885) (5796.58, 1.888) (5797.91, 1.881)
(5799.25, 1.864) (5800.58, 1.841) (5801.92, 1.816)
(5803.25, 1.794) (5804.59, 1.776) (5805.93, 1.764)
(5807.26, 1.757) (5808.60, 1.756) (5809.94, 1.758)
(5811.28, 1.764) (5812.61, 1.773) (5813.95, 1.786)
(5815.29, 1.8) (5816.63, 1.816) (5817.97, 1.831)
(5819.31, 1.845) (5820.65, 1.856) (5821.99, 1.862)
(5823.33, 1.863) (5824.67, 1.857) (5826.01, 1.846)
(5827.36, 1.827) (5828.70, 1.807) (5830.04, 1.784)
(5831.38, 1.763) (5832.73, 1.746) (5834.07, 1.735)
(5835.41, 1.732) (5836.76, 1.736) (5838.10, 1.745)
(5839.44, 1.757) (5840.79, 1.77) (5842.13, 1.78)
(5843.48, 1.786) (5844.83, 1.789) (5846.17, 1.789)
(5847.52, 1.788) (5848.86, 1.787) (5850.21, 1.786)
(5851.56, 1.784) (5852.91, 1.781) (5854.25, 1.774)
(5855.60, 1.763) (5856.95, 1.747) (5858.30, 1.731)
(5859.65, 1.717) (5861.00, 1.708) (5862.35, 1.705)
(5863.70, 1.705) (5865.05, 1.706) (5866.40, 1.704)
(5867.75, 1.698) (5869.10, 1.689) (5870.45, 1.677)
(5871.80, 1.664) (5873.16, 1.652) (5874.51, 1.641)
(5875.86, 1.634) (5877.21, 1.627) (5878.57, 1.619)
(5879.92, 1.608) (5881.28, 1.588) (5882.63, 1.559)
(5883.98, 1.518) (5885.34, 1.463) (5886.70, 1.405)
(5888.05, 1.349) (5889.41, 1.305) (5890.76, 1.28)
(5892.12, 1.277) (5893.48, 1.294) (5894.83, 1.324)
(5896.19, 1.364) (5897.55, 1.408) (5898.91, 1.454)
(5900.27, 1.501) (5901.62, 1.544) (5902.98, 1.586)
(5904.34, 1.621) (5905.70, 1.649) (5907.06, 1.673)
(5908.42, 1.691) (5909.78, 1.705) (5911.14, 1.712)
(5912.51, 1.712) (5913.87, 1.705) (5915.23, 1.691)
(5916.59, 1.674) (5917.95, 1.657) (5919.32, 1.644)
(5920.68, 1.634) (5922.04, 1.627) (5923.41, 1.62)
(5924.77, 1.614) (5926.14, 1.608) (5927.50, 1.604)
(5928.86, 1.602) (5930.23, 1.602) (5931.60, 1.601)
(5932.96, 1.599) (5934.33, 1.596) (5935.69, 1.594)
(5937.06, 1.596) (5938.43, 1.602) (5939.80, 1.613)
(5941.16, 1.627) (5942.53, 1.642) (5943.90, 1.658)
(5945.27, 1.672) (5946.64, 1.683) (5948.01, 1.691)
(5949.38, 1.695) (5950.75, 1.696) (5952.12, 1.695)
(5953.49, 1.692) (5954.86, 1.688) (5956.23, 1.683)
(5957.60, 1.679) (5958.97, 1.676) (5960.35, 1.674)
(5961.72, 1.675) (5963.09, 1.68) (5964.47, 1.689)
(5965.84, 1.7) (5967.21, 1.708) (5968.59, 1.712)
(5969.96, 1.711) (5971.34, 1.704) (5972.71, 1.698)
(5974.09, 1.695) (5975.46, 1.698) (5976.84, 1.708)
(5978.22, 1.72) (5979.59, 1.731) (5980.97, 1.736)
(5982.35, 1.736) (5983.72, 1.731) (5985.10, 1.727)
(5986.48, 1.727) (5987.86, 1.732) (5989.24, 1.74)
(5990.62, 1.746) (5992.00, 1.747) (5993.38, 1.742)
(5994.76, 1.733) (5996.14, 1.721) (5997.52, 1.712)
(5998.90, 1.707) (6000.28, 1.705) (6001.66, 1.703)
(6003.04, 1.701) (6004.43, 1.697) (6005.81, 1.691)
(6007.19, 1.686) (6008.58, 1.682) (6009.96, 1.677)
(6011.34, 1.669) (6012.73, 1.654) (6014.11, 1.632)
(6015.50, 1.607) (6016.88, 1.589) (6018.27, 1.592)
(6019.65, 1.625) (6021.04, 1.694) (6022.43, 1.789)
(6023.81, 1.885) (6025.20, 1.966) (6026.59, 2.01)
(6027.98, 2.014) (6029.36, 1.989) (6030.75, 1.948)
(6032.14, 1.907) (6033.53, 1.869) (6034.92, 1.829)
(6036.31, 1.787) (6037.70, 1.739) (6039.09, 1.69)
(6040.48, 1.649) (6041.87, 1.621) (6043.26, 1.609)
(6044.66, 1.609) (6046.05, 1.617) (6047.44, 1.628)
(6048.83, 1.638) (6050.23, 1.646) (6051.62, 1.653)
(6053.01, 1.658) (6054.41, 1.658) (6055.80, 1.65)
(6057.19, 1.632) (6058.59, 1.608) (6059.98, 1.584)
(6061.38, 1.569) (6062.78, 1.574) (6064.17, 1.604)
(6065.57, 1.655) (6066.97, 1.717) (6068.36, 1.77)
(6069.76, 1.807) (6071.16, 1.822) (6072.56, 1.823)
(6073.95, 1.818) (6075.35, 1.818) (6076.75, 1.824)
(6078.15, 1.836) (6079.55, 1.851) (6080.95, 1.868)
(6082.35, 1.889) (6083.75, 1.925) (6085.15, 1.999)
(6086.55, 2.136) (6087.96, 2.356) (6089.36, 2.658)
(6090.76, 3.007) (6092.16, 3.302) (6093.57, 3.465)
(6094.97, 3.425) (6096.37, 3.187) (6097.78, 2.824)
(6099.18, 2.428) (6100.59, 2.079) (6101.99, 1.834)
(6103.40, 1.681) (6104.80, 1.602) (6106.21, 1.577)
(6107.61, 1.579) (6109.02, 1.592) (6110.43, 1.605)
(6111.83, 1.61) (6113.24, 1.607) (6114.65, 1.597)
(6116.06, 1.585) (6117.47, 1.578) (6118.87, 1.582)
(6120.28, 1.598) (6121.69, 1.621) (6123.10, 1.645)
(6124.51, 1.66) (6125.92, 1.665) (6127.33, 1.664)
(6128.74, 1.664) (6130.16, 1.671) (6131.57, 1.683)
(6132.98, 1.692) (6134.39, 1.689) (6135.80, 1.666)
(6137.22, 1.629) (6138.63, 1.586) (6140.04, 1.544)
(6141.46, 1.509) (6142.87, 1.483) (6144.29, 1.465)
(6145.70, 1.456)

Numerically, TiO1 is 0.12 mag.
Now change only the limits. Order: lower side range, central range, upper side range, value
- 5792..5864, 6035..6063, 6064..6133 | 0.17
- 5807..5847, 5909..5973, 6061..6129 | 0.12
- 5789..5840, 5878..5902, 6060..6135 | 0.27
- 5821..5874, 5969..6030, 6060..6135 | 0.08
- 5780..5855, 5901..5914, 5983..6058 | 0.07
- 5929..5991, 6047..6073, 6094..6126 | 0.10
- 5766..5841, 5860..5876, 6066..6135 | 0.09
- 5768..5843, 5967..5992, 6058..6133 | 0.09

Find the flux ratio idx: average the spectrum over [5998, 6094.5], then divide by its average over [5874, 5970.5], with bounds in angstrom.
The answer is 1.15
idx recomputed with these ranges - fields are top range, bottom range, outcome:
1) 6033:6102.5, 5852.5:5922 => 1.23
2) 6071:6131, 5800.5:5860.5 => 1.11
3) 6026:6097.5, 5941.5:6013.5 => 1.14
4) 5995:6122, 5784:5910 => 1.08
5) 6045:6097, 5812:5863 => 1.12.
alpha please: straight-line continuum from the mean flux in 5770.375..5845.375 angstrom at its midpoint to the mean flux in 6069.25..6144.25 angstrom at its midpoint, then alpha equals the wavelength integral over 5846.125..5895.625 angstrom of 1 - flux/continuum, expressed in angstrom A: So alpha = 5.6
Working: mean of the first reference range 1.79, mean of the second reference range 1.92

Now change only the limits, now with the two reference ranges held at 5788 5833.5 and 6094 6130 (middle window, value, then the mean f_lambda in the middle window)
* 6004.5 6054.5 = 3.4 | 1.73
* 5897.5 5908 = 1.5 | 1.57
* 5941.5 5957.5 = 1.4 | 1.68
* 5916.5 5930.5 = 1.6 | 1.62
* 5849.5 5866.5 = 0.8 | 1.74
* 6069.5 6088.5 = -0.5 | 1.91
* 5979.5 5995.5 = 1.0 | 1.74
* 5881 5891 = 2.2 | 1.43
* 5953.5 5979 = 2.1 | 1.69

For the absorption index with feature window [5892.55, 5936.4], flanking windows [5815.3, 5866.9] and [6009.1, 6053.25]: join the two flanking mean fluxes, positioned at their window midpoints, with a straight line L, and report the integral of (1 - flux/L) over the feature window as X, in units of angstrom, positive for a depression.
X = 4.3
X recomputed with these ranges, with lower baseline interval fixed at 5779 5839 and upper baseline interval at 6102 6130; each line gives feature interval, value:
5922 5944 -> 1.54 angstrom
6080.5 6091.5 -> -4.04 angstrom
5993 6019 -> 0.16 angstrom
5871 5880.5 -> 0.70 angstrom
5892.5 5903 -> 1.99 angstrom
